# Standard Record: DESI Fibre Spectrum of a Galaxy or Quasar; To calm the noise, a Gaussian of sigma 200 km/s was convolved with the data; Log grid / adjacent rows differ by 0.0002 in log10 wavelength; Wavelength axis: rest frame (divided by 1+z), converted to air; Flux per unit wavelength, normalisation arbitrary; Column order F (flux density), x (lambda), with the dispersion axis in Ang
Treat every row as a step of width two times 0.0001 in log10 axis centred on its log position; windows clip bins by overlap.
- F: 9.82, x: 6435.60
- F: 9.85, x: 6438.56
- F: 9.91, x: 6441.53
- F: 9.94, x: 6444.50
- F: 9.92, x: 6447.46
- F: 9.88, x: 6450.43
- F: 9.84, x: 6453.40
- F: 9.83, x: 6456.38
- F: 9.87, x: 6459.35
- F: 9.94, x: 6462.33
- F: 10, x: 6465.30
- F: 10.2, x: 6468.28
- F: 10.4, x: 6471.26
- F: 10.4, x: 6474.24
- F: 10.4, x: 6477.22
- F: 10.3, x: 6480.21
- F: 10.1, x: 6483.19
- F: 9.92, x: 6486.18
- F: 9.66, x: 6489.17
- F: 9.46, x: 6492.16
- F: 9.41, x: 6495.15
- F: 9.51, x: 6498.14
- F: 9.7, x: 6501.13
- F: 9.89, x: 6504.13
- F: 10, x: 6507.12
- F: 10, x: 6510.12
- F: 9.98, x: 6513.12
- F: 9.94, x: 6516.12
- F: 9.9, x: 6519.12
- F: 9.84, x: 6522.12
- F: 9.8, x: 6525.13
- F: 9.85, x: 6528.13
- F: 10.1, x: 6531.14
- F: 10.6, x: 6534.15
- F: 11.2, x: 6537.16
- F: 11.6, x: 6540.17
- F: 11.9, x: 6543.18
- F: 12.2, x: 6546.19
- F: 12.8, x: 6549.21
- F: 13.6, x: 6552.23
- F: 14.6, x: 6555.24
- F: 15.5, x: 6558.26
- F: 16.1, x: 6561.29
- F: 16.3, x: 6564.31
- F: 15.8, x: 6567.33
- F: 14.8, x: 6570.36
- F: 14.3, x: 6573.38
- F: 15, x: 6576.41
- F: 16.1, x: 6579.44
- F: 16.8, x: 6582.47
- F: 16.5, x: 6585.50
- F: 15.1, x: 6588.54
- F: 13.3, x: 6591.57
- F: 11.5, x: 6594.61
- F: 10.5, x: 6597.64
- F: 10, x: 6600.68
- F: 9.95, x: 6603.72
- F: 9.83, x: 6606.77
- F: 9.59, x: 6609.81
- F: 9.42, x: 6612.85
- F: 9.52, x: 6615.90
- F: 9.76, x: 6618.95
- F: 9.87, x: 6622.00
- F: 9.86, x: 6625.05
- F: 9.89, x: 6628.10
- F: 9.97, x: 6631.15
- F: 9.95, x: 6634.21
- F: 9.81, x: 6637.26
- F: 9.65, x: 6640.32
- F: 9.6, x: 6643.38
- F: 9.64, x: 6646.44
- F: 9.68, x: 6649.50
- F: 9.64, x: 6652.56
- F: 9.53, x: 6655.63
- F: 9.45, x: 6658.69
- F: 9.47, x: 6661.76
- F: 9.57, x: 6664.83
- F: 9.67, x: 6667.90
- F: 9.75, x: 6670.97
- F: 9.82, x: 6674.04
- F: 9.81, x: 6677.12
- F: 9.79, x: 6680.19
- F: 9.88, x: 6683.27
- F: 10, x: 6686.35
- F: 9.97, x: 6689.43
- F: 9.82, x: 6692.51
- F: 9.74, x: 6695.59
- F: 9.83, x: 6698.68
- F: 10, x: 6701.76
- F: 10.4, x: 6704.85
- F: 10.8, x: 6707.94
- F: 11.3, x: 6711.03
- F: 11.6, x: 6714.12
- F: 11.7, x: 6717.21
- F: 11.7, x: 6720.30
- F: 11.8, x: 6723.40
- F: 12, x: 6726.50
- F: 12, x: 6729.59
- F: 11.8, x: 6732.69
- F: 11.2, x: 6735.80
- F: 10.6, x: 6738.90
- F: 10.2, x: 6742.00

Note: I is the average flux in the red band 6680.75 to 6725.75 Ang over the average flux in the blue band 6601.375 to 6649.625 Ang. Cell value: 1.1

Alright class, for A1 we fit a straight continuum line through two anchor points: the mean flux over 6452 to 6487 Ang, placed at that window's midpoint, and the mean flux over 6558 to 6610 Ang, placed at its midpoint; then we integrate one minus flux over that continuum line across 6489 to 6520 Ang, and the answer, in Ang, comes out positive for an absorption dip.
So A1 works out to 4.0 Ang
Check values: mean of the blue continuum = 10.1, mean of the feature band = 9.77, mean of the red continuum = 13.8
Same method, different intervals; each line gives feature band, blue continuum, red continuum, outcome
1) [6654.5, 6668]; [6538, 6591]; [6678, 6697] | 1.7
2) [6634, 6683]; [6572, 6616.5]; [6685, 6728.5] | 7.9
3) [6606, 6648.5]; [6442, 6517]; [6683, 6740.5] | 3.2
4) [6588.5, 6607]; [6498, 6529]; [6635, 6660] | -2.9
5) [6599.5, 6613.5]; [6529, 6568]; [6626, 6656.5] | 1.6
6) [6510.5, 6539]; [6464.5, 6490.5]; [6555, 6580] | 6.1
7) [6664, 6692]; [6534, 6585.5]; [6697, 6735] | 5.0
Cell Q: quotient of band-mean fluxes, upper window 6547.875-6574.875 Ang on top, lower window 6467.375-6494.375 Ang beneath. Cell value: 1.48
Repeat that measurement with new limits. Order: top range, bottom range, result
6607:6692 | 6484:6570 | 0.85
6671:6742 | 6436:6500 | 1.07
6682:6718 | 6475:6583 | 0.88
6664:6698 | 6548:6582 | 0.65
